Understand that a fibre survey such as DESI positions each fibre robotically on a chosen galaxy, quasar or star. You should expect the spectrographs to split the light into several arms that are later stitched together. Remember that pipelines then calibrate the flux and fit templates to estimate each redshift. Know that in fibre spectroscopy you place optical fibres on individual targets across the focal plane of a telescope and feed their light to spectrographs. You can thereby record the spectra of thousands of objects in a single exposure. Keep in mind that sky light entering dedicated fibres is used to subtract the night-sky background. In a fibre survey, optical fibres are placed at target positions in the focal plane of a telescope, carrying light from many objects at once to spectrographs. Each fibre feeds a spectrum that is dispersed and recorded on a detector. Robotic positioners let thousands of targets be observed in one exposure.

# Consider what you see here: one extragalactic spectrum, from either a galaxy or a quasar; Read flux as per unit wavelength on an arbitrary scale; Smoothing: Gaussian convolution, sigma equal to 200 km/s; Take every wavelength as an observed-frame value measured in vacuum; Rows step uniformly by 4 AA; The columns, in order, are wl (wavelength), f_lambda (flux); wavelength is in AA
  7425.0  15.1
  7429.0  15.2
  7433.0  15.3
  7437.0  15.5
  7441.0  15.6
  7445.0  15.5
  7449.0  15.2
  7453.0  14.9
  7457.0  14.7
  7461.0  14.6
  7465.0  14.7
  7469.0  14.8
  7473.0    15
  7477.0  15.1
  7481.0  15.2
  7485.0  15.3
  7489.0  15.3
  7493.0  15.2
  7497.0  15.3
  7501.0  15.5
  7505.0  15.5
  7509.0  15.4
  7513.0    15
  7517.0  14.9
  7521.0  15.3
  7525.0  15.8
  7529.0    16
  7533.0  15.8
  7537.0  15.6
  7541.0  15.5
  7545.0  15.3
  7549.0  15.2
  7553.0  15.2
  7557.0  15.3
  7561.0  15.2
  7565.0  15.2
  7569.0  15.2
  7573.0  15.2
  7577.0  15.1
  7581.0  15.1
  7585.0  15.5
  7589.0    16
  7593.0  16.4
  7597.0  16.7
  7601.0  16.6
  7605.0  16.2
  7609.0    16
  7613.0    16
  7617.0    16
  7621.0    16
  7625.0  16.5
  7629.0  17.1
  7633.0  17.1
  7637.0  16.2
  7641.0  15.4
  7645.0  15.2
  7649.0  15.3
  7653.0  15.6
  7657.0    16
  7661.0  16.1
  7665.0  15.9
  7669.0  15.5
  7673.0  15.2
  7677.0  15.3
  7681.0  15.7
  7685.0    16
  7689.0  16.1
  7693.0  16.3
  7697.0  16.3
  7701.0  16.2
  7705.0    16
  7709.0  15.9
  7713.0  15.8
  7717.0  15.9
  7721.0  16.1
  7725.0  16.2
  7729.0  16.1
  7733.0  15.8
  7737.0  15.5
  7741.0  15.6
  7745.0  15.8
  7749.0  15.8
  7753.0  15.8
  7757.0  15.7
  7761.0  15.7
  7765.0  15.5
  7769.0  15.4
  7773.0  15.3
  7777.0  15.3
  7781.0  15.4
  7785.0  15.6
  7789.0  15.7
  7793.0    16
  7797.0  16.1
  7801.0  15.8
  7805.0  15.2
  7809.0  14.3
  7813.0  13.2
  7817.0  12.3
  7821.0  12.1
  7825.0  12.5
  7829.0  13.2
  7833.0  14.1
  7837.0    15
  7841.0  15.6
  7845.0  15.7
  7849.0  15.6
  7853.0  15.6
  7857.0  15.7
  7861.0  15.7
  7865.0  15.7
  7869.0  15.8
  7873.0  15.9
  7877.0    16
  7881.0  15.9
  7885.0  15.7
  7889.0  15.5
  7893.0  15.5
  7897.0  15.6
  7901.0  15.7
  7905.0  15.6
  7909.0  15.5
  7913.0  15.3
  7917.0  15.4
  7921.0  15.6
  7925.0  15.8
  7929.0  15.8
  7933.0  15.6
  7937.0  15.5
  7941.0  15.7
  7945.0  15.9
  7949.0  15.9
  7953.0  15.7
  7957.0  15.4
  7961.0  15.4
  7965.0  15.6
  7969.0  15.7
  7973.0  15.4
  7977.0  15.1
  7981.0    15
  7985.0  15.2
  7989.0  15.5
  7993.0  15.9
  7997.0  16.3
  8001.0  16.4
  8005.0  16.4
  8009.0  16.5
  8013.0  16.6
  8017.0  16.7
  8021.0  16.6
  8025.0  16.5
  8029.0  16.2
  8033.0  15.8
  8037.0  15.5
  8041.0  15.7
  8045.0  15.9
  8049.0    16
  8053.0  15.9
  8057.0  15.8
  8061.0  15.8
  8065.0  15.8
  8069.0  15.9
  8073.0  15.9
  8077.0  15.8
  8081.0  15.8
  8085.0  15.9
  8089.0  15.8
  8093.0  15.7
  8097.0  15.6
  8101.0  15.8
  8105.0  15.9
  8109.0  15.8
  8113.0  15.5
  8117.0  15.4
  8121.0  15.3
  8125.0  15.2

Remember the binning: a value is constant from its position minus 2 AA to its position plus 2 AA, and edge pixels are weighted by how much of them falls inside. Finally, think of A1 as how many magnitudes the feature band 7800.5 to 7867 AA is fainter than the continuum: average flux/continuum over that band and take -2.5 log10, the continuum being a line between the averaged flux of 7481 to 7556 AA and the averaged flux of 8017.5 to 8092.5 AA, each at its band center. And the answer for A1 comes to 0.086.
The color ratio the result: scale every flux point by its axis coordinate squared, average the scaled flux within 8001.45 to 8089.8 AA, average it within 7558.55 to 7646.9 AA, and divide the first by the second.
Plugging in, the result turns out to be 1.1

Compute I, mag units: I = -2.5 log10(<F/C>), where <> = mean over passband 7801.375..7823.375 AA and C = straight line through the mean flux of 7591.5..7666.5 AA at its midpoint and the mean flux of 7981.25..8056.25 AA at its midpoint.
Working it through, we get 0.18 mag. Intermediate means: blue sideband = 16.1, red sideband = 16.1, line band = 13.6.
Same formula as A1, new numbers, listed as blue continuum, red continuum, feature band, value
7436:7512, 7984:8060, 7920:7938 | 0.017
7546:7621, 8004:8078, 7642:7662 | 0.009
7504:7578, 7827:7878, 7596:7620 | -0.060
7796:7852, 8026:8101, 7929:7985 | -0.026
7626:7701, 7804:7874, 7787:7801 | -0.069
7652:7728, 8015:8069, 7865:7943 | 0.022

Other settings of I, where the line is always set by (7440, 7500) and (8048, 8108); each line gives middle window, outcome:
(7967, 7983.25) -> 0.03 mag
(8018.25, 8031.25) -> -0.05 mag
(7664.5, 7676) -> -0.01 mag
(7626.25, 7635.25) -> -0.12 mag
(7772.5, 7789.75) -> 0.00 mag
